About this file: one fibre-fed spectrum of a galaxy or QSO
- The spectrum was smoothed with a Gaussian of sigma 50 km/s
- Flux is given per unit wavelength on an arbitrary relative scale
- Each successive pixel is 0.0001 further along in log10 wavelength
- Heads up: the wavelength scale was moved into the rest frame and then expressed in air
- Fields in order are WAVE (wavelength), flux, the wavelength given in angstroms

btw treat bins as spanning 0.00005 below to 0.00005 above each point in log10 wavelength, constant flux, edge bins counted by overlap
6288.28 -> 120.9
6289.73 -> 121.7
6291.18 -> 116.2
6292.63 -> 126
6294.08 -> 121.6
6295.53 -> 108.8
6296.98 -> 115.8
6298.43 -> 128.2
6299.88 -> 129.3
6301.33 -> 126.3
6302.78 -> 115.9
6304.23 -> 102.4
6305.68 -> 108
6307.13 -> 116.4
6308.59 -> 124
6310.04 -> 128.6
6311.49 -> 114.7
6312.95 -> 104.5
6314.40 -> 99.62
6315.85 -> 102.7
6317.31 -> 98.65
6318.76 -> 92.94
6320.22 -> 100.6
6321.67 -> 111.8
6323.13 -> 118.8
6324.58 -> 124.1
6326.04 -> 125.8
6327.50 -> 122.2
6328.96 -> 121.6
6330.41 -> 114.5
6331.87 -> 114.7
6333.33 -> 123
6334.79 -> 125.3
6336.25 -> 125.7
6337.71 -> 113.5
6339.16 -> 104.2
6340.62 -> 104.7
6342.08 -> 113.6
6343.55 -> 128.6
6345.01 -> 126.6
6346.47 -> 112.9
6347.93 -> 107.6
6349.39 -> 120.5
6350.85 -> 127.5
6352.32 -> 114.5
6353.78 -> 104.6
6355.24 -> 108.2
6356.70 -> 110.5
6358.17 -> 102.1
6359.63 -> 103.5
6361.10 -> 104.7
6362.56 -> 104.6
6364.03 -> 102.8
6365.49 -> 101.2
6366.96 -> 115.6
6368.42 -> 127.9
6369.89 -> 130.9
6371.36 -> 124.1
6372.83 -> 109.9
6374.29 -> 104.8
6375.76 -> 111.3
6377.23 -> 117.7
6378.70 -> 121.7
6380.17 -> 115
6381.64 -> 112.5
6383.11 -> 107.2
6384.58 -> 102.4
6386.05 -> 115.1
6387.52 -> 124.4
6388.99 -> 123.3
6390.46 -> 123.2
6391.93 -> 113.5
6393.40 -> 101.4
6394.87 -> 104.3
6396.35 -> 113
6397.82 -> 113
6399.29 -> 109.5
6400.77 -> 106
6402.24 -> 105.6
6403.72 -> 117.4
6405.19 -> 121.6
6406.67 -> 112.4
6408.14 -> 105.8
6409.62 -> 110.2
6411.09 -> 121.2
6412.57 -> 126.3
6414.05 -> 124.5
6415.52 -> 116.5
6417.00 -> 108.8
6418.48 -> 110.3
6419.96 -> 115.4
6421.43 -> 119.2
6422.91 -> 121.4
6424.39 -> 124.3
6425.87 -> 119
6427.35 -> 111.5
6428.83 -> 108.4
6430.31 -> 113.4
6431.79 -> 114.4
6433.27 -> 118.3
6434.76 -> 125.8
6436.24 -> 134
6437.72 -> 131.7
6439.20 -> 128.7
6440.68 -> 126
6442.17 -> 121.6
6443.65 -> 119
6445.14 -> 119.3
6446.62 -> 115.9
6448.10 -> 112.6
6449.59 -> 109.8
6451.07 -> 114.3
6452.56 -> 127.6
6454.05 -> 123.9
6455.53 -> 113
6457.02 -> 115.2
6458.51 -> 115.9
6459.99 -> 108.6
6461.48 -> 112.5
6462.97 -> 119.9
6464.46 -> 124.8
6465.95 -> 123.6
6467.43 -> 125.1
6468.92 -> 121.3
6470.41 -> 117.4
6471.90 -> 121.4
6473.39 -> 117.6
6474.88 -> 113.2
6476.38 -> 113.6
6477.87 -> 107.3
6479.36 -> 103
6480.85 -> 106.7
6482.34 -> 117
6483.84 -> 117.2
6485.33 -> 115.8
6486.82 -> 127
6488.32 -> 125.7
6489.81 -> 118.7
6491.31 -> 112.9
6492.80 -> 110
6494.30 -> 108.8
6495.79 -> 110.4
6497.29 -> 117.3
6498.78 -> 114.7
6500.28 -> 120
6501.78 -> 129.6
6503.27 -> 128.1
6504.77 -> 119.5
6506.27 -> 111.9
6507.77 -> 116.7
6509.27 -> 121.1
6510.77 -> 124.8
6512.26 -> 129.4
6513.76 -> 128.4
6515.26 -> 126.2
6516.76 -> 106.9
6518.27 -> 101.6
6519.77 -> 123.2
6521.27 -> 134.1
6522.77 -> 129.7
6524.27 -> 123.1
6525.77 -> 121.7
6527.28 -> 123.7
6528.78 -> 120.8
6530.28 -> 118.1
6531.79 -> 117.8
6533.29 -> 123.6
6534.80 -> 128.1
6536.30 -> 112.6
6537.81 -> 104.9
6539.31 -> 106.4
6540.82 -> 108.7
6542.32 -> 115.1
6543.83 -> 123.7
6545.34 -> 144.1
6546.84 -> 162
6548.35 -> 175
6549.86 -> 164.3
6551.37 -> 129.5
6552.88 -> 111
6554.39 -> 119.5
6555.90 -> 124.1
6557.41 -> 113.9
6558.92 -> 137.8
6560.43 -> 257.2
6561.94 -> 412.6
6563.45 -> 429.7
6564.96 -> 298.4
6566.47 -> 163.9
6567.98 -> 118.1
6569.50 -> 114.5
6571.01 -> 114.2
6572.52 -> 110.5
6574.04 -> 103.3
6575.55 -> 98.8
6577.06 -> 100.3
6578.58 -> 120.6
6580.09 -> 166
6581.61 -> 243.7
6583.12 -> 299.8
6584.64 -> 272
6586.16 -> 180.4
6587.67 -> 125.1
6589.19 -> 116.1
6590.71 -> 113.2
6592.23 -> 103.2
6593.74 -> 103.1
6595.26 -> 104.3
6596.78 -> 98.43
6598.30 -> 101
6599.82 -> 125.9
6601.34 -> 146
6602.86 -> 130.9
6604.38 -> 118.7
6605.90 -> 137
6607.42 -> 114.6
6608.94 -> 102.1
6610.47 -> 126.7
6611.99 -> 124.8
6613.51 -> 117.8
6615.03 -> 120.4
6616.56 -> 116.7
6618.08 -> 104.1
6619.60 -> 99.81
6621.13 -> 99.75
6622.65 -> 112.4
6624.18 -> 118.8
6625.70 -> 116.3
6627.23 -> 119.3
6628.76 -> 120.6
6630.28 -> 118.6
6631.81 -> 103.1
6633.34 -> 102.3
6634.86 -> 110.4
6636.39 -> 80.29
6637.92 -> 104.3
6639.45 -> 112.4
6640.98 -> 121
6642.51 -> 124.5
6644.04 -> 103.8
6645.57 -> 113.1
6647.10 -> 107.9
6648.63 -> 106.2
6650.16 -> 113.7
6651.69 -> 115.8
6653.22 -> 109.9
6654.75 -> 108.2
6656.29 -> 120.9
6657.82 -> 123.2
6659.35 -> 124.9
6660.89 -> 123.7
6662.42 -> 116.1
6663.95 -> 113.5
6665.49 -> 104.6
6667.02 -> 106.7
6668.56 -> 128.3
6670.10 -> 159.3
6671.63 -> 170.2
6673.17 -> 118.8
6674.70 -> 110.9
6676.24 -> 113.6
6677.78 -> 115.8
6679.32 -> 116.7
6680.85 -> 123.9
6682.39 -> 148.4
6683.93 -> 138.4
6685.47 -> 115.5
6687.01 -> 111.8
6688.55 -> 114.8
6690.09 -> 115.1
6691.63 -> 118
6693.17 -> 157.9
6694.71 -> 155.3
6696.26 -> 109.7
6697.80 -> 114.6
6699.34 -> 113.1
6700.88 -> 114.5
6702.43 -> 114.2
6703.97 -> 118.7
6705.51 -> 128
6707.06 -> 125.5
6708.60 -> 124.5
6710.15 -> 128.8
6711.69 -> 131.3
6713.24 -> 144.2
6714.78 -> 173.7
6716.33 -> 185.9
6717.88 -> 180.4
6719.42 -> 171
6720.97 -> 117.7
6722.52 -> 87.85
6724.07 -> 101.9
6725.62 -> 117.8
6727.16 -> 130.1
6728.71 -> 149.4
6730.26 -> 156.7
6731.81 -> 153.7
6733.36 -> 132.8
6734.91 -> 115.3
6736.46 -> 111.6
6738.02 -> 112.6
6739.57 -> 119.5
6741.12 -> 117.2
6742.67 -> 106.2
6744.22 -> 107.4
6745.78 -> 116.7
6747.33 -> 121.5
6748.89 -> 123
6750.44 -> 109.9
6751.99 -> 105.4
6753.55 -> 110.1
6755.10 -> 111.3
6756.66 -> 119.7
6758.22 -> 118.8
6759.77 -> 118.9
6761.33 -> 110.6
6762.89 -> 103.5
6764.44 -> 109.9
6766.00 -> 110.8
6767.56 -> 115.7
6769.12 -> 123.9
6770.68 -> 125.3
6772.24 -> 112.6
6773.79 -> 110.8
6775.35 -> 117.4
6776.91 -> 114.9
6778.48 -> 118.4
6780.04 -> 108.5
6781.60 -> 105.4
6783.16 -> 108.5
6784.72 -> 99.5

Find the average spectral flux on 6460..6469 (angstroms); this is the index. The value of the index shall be 120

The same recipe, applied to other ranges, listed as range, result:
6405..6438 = 118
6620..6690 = 117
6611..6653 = 111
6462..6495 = 117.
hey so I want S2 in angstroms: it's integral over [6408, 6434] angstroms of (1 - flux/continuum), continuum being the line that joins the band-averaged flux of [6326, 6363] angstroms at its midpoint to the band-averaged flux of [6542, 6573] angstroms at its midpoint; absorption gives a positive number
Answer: 3.8 angstroms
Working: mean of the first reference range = 115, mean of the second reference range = 175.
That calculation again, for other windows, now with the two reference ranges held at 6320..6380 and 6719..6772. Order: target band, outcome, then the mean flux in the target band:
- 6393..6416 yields 0.47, 113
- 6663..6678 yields -0.77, 124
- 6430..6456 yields -1.07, 121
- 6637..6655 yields 0.99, 112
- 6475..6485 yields 0.44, 111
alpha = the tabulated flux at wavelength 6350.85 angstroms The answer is 127.5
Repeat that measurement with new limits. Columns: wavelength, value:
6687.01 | 111.8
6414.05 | 124.5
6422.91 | 121.4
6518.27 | 101.6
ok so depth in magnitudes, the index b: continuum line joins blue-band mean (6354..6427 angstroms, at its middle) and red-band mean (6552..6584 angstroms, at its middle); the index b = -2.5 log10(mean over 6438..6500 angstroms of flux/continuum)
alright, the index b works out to 0.21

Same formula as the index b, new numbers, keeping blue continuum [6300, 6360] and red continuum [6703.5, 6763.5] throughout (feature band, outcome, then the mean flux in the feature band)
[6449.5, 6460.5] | 0.011 mag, 117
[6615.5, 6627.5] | 0.112 mag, 111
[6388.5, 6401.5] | 0.041 mag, 112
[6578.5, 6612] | -0.174 mag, 143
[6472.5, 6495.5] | 0.041 mag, 114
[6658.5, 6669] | 0.068 mag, 117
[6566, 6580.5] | 0.020 mag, 119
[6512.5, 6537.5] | -0.010 mag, 121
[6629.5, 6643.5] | 0.139 mag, 108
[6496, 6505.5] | -0.016 mag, 121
